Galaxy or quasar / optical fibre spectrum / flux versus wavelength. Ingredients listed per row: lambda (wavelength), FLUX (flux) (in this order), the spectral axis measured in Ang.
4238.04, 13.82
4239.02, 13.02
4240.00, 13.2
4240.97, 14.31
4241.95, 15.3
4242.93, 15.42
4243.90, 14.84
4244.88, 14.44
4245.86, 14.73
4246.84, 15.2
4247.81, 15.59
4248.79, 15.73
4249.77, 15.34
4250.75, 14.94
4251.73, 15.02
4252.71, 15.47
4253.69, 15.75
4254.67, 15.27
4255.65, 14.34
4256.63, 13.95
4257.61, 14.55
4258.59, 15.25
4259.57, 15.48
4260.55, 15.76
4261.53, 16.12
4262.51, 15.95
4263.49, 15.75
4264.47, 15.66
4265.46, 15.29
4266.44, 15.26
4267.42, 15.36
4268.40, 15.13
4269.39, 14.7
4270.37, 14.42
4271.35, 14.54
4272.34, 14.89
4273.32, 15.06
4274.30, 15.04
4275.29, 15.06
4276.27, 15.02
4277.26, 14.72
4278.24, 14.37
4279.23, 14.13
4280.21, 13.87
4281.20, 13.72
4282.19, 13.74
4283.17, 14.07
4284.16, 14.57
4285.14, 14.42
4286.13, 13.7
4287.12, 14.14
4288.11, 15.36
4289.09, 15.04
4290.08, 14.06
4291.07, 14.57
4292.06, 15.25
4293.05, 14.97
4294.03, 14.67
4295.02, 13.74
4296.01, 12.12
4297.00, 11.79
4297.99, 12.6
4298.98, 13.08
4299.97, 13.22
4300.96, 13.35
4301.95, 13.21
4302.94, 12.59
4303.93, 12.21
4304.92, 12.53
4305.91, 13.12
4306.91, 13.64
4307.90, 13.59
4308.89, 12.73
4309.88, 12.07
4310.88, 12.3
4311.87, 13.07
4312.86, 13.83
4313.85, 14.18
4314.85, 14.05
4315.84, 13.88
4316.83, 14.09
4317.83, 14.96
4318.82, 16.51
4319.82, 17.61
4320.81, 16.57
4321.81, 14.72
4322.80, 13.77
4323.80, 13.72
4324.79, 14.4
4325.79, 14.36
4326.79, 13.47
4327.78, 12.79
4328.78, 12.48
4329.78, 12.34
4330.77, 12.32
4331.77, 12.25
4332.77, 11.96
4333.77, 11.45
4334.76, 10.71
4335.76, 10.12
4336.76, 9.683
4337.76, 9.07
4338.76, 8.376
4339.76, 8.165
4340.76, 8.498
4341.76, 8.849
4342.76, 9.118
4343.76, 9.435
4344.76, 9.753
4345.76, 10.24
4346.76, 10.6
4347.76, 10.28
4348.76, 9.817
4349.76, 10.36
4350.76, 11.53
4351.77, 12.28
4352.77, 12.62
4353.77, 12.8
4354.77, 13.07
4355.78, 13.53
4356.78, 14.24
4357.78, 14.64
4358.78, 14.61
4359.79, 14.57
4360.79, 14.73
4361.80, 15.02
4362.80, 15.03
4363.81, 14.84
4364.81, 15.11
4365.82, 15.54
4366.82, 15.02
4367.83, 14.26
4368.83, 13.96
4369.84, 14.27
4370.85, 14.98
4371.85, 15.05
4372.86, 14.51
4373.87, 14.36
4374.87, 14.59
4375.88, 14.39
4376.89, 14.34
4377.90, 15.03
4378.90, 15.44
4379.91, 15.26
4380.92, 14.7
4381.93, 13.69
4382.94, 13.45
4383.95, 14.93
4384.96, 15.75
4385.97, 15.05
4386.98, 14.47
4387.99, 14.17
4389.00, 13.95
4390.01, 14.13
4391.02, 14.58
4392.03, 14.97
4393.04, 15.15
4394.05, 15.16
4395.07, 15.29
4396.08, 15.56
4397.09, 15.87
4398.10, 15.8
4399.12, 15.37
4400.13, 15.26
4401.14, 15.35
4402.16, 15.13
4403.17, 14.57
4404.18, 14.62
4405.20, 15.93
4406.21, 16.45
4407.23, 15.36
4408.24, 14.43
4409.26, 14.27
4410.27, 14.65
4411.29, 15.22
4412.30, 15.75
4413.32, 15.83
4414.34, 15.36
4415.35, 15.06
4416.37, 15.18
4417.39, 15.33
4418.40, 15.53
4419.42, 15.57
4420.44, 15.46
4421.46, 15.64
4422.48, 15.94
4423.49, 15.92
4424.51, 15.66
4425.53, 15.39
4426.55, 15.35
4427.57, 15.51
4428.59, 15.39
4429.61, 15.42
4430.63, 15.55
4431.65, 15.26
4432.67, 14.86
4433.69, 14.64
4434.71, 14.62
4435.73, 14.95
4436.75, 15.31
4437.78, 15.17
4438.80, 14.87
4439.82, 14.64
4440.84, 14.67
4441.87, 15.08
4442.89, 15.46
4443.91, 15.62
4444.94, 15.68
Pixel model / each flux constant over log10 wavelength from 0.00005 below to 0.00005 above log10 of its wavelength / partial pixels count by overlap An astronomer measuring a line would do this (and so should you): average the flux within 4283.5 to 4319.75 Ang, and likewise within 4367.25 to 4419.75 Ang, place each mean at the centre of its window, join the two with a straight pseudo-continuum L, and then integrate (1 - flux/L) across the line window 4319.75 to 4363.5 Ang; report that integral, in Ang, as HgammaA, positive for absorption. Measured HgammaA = 6.5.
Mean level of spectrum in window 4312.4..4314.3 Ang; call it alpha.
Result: 14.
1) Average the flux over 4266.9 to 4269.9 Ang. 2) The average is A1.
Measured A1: 15.1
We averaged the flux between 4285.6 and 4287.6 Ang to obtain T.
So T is 13.9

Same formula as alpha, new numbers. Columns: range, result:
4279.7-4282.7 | 13.8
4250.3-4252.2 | 15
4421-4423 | 15.8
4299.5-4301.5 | 13.3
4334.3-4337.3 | 10.1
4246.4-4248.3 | 15.5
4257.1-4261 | 15.3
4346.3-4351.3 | 10.5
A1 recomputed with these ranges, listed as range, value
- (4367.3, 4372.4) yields 14.5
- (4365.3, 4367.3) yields 15.3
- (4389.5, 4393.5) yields 14.7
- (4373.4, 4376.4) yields 14.5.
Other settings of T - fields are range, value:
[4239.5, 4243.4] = 14.5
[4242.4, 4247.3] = 14.9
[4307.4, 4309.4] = 13.2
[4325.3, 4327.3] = 13.9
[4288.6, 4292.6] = 14.7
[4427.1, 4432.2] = 15.4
